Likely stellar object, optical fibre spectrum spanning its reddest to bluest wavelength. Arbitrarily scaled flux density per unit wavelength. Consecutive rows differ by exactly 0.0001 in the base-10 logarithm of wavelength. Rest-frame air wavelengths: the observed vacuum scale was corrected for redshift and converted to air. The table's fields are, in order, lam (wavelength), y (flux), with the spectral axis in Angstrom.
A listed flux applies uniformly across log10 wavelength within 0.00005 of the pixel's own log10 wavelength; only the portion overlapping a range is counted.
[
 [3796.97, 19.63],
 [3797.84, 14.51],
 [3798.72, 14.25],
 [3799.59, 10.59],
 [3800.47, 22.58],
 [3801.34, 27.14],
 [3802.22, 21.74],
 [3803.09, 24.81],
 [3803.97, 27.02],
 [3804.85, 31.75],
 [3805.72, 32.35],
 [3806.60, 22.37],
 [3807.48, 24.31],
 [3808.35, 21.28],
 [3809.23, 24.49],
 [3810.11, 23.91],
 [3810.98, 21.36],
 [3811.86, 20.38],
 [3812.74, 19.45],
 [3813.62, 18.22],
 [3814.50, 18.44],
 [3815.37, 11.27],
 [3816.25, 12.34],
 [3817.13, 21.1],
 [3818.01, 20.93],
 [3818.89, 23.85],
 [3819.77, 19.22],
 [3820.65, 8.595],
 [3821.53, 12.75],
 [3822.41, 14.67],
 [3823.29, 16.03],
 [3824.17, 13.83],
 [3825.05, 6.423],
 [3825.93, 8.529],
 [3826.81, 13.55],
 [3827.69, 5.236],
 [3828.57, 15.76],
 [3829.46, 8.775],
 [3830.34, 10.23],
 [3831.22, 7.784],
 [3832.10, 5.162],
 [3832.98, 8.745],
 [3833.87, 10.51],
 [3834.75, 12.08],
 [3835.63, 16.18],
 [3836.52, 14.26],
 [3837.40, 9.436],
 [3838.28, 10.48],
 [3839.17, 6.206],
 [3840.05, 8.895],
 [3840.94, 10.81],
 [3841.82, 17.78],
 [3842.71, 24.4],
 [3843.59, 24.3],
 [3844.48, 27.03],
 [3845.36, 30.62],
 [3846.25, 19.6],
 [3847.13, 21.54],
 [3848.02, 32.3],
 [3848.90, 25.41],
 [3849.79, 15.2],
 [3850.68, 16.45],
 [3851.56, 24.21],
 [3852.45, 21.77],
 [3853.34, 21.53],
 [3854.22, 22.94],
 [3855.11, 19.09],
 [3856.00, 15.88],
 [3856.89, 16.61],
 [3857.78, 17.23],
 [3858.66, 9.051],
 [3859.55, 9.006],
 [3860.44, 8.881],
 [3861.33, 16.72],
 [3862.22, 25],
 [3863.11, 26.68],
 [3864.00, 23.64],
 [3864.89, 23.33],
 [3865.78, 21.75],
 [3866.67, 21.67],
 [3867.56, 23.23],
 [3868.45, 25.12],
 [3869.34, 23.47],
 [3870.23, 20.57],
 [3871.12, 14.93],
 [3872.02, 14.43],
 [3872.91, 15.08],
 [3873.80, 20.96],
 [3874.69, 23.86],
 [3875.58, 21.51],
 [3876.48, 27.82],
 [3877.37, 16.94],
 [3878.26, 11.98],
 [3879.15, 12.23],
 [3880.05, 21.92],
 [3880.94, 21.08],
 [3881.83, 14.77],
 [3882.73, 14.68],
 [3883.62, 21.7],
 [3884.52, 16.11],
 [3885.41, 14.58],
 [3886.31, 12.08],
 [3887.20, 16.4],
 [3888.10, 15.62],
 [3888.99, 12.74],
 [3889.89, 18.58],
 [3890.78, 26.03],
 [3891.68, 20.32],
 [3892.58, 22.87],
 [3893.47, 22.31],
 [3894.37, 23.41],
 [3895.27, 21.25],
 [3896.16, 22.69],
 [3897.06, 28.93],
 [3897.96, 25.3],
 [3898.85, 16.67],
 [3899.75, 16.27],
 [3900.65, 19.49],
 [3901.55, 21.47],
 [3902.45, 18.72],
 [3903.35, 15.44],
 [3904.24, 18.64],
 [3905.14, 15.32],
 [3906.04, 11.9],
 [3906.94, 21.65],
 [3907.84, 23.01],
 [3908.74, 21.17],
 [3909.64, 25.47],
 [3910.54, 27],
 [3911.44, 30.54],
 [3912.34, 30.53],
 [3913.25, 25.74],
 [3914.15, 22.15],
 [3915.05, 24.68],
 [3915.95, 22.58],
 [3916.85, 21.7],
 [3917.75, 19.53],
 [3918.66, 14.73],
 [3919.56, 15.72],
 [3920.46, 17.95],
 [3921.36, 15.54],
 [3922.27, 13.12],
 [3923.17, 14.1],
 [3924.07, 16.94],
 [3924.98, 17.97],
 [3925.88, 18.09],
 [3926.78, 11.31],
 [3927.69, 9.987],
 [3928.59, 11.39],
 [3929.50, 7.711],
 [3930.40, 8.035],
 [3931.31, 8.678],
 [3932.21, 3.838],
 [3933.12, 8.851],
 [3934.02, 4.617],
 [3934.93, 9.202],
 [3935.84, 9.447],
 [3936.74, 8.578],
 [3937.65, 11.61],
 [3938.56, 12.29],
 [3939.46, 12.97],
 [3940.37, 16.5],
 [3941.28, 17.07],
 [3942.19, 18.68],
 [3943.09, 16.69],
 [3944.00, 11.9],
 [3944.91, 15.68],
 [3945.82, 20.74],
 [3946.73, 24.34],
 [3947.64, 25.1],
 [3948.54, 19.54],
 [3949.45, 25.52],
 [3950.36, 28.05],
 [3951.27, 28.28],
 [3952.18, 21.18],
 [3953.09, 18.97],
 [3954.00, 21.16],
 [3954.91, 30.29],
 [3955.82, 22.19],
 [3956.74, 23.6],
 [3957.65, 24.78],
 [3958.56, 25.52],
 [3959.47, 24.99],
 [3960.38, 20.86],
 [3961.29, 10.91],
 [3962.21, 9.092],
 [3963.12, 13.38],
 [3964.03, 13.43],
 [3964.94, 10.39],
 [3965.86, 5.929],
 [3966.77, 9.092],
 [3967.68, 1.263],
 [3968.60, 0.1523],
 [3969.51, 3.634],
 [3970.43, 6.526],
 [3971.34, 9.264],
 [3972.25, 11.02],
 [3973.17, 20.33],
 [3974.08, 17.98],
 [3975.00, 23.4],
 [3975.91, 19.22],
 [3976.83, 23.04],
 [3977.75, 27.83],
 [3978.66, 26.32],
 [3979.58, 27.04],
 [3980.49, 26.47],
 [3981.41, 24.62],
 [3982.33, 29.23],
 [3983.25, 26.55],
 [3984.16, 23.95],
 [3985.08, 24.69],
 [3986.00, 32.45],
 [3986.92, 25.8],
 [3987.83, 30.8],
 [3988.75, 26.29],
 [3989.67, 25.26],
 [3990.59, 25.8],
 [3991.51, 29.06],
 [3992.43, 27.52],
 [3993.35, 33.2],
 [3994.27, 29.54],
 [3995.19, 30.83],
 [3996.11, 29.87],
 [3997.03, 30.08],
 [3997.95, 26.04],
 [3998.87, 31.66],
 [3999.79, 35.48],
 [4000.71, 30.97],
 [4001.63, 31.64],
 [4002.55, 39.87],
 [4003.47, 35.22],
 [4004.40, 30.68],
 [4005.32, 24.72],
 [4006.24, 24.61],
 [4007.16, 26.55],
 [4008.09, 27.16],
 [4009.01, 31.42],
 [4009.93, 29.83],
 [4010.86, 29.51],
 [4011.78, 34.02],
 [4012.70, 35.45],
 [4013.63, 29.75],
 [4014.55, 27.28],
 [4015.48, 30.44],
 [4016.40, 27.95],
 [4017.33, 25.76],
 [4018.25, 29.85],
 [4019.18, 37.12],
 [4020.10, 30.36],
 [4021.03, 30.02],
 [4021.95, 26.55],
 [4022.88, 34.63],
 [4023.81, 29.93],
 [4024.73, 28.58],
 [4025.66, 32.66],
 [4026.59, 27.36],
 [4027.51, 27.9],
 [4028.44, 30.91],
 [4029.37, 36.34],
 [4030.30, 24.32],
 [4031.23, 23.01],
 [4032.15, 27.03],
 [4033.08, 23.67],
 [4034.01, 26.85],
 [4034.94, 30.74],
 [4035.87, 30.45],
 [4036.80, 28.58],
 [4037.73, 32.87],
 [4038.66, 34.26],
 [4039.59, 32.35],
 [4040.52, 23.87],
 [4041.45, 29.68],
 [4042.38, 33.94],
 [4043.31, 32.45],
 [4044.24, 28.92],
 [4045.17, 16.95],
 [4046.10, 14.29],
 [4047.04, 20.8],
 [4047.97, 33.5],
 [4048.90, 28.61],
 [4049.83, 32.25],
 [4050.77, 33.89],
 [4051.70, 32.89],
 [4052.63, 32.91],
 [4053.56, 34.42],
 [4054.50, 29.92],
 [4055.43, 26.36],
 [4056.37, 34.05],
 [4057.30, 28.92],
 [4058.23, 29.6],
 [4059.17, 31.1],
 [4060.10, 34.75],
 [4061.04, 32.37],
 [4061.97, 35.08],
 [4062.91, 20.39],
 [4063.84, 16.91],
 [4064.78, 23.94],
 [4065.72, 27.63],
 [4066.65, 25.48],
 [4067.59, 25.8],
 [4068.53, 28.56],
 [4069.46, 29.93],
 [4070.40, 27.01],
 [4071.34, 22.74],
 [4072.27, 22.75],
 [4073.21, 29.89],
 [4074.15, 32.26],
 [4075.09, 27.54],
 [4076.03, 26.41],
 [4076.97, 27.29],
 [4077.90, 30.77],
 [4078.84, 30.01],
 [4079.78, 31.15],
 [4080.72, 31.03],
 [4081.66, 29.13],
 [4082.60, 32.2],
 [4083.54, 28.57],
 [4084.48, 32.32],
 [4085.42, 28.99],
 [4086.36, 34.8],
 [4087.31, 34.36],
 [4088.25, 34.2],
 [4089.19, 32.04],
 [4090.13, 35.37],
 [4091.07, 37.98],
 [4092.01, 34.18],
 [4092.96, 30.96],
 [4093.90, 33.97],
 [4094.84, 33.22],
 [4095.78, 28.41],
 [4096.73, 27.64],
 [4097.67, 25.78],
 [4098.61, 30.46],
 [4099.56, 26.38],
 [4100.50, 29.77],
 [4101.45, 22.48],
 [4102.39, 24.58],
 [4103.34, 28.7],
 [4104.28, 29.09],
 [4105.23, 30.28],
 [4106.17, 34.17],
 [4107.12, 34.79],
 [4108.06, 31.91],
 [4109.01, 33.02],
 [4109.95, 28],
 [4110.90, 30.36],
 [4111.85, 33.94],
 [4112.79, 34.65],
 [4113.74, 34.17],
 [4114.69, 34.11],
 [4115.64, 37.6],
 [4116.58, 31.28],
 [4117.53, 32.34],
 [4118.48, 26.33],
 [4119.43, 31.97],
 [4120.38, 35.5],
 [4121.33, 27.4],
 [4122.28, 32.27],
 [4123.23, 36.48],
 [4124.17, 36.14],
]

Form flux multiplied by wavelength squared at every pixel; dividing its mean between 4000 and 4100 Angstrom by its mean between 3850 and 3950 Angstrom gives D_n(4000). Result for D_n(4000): 1.77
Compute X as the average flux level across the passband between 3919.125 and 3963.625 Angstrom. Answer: 16.4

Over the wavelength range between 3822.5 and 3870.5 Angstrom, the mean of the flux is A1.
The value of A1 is 16.9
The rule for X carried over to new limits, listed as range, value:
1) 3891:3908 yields 20.3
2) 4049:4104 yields 29.7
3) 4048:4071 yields 29.3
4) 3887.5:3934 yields 18.4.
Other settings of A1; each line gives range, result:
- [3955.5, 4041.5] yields 25.5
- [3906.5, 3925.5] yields 21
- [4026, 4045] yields 29.1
